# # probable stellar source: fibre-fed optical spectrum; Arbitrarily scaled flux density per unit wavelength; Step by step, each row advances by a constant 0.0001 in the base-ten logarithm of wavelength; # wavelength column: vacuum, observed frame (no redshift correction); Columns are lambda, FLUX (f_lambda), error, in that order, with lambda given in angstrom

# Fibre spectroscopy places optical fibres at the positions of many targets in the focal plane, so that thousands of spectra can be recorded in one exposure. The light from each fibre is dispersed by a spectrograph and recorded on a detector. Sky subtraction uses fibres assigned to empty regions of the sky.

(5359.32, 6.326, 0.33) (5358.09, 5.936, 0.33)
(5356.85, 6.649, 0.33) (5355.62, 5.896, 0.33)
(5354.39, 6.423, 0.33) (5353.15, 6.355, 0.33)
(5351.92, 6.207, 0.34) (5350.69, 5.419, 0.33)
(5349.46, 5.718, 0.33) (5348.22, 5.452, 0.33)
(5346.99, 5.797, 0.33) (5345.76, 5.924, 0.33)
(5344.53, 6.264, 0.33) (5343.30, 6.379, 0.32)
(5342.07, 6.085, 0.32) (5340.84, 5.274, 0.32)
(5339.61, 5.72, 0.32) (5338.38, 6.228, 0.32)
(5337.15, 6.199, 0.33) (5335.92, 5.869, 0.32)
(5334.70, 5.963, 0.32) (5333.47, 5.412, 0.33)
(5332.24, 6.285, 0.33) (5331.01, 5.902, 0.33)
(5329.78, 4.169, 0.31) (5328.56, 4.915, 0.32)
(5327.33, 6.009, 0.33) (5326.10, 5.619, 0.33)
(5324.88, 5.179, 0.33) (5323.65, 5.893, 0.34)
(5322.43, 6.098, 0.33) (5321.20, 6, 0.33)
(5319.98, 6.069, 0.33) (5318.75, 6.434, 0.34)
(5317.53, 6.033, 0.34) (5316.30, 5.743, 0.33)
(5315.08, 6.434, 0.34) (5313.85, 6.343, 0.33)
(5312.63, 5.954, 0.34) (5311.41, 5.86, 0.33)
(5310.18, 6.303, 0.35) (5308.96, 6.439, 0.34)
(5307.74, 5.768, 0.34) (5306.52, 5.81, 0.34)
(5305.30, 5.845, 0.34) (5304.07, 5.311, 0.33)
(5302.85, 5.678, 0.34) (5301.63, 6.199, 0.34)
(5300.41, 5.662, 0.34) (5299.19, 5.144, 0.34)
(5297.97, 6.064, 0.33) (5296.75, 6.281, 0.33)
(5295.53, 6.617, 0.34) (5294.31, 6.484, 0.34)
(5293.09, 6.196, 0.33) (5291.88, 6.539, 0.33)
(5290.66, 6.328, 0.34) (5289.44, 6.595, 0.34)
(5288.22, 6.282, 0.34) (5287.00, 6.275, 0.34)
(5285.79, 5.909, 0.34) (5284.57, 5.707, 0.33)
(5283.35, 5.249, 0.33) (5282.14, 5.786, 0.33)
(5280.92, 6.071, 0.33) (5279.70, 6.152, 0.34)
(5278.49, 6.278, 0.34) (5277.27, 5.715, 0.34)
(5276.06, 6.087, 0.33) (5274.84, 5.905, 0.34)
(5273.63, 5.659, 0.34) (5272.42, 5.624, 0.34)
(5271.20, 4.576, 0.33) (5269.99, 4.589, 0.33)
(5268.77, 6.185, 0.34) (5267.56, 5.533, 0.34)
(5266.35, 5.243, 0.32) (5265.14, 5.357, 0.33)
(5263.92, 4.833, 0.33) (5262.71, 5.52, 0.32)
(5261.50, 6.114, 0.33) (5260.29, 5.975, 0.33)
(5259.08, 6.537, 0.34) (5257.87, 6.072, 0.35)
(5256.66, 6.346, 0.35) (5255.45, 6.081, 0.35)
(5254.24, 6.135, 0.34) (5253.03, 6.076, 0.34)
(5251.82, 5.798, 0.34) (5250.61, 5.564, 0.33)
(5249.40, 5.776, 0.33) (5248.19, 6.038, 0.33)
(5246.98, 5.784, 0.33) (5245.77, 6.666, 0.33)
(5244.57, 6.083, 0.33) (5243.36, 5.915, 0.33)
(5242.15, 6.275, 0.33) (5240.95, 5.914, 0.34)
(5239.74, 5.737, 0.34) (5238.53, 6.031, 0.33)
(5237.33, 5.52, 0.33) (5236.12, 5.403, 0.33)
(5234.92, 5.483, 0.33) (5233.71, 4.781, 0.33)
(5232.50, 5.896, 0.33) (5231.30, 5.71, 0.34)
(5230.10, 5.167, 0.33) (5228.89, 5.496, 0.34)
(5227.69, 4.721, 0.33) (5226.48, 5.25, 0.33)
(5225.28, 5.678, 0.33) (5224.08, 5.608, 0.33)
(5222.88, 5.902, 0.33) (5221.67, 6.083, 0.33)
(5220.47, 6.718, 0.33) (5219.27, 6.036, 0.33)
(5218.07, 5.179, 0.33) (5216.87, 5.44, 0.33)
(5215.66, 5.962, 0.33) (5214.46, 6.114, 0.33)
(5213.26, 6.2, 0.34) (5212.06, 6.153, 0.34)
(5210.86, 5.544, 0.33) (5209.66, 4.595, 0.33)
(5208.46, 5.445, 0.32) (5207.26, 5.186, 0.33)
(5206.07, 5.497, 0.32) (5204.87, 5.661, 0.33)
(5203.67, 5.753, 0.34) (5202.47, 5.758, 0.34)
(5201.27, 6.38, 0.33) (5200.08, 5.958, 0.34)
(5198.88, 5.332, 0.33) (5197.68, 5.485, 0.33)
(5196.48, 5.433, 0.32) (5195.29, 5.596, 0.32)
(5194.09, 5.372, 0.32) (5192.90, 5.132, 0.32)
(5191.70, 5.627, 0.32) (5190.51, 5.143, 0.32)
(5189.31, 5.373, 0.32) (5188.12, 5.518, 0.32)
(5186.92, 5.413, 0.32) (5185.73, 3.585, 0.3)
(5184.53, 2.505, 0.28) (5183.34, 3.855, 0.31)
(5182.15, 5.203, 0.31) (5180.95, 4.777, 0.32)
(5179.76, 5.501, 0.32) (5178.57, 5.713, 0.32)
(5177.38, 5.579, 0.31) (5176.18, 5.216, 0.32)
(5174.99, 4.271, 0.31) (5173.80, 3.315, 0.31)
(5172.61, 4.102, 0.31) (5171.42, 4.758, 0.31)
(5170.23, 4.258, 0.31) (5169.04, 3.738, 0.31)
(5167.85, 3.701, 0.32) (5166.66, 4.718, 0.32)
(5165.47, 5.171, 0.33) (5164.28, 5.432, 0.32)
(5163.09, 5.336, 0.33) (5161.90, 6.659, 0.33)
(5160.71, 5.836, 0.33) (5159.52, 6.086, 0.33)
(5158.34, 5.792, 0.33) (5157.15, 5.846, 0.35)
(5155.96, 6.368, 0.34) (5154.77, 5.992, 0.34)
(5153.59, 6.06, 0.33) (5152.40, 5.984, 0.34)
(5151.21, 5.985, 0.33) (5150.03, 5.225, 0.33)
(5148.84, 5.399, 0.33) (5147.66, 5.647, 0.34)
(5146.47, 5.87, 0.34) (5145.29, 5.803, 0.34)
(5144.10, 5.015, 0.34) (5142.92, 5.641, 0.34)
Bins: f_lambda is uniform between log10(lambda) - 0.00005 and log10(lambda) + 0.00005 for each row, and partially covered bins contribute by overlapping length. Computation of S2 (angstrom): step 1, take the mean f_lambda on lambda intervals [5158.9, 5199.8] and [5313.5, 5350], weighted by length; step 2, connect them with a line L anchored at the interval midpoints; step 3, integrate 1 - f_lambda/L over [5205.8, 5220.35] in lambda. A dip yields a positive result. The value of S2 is -1.4 angstrom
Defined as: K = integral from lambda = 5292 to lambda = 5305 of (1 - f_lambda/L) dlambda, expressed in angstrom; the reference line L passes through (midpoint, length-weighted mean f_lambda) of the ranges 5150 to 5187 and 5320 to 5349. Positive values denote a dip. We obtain -0.8 angstrom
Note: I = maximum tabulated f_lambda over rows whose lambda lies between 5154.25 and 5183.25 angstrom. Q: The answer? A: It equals 6.659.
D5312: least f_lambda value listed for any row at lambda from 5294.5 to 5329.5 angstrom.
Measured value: 4.915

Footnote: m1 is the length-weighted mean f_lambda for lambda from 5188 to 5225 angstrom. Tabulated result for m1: 5.65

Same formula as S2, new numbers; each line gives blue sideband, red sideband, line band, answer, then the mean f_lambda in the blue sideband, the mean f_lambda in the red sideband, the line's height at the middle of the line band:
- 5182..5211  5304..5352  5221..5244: -0.96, 5.21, 5.86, 5.39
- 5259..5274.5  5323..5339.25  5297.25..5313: -0.71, 5.49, 5.67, 5.6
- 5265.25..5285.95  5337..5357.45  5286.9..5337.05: -1.10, 5.65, 5.99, 5.82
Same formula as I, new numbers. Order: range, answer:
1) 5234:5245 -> 6.275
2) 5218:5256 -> 6.718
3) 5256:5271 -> 6.537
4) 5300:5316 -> 6.439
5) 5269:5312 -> 6.617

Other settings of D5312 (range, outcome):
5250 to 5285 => 4.576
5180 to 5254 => 2.505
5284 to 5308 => 5.144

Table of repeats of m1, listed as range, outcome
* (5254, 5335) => 5.87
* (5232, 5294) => 5.85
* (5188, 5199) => 5.4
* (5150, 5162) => 5.99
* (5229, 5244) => 5.65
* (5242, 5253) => 5.98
